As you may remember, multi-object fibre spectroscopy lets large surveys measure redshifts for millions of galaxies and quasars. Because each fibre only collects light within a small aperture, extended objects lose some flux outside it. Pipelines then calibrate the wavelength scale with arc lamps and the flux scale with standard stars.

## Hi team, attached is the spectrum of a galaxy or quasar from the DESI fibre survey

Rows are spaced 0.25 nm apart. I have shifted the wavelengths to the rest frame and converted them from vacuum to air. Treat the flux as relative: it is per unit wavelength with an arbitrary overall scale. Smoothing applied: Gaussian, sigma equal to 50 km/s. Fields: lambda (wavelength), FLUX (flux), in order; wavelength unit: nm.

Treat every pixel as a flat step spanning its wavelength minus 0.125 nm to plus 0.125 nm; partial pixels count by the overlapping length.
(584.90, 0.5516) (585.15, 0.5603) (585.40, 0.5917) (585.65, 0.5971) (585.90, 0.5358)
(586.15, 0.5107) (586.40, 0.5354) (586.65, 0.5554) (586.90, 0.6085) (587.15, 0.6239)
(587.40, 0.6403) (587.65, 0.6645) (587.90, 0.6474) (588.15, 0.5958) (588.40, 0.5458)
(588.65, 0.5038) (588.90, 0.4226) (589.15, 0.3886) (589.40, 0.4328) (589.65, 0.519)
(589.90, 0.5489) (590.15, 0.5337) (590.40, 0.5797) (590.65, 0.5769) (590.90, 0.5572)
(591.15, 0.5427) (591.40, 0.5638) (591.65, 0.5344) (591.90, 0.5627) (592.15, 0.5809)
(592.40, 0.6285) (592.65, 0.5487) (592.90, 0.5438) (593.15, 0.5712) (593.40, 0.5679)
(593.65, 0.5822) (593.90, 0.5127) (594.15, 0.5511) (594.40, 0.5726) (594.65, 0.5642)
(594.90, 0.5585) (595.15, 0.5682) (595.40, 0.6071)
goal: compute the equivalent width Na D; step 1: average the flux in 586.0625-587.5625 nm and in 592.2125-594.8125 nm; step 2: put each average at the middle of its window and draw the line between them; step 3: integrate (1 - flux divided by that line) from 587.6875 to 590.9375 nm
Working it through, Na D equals 0.26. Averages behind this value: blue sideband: 0.583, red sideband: 0.565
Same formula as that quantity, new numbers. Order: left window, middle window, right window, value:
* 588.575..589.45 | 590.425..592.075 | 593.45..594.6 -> -0.239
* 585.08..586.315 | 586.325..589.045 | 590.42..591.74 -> -0.088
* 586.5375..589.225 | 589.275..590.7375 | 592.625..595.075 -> 0.085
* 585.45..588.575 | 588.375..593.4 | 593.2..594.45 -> 0.306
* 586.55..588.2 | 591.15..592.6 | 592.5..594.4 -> 0.007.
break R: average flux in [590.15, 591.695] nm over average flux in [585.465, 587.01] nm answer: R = 1.00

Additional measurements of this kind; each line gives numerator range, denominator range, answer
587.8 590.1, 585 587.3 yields 0.90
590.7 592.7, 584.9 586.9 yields 1.01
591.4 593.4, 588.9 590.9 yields 1.11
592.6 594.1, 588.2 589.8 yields 1.17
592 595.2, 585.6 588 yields 0.96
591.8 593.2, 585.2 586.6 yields 1.03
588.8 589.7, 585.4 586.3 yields 0.79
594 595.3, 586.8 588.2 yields 0.89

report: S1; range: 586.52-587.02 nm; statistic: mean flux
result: 0.581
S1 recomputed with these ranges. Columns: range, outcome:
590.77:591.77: 0.55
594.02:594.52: 0.561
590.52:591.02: 0.567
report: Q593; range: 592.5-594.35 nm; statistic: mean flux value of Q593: 0.556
